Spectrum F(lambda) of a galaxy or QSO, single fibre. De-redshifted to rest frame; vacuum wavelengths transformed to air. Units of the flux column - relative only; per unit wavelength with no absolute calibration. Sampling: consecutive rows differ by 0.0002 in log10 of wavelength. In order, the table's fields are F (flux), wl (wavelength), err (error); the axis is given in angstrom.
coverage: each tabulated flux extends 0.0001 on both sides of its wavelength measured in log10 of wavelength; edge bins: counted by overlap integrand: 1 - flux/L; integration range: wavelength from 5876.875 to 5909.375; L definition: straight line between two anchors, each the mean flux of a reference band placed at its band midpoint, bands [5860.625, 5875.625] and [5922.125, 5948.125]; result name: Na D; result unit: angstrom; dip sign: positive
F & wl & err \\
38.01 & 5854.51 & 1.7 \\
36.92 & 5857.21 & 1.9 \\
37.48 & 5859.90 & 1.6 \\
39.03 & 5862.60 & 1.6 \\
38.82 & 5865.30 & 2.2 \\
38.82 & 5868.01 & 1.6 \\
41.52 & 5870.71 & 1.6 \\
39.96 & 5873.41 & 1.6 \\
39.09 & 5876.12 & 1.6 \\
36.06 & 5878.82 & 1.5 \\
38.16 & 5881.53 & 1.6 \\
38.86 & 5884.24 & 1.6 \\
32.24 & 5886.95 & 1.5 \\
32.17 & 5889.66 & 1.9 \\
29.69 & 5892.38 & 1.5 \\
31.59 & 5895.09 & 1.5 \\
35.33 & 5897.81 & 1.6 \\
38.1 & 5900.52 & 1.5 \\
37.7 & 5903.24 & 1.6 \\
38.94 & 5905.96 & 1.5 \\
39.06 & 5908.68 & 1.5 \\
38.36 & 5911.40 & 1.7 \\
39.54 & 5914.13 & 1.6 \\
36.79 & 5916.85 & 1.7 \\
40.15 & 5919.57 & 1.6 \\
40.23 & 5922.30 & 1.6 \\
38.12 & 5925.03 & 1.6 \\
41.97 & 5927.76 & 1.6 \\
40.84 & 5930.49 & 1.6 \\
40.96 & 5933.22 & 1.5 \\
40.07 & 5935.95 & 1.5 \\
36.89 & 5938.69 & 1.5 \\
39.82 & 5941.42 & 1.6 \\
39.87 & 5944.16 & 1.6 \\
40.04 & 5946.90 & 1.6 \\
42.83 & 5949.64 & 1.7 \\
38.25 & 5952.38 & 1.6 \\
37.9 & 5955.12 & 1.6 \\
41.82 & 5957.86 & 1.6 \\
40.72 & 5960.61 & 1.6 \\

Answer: 3.3 angstrom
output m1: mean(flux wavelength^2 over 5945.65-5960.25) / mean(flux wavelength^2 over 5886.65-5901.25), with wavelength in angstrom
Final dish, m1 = 1.2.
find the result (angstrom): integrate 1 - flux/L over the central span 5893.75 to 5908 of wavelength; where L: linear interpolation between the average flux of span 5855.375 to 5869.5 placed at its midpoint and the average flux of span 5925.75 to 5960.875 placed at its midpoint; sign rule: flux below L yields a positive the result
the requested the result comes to 1.0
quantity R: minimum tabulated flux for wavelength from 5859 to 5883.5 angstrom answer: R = 36.06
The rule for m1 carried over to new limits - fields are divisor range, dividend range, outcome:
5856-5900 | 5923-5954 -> 1.11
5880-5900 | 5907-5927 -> 1.15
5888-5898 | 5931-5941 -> 1.26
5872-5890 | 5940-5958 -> 1.11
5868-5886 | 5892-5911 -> 0.94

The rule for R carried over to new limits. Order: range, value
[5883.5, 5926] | 29.69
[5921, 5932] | 38.12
